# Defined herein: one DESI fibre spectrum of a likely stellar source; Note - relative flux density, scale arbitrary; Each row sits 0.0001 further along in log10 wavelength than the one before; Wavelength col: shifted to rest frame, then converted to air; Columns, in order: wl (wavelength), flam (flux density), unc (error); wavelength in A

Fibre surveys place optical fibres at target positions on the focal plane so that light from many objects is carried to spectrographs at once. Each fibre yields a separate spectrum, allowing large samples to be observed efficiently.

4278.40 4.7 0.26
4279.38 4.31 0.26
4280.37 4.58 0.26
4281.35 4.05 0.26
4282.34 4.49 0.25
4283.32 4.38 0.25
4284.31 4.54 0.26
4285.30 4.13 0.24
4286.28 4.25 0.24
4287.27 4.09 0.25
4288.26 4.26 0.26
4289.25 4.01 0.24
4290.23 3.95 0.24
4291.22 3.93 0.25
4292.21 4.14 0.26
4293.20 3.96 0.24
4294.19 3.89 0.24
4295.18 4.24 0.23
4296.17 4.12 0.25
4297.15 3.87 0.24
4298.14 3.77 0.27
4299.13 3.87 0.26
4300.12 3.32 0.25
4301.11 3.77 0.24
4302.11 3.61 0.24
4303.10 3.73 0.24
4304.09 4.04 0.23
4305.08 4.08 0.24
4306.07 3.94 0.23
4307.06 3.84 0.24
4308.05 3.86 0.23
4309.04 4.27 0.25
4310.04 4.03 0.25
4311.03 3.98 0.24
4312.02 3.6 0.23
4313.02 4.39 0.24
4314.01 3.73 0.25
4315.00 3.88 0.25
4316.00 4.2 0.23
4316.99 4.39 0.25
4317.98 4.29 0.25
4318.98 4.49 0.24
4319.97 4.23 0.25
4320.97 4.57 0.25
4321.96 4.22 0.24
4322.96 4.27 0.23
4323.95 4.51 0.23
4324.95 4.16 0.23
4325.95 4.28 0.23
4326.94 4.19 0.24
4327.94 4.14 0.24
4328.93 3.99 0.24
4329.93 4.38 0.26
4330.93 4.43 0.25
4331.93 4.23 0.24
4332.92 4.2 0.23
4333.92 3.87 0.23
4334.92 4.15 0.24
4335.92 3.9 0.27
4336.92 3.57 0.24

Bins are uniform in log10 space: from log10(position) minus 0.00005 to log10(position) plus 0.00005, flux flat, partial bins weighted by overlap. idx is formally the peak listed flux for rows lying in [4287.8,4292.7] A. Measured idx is 4.26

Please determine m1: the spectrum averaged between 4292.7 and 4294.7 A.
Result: 3.92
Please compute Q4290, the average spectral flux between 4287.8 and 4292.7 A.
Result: 4.06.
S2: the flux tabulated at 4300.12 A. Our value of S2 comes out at 3.32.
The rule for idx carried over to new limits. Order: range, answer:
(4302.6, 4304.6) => 4.04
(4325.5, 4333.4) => 4.43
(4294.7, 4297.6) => 4.24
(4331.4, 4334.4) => 4.23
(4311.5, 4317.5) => 4.39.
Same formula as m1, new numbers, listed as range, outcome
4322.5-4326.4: 4.3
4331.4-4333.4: 4.23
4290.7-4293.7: 4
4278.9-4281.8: 4.32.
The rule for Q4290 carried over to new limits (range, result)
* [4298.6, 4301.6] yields 3.65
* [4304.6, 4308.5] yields 3.94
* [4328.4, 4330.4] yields 4.19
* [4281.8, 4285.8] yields 4.38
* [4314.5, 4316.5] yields 4.04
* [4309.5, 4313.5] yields 3.99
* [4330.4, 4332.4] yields 4.32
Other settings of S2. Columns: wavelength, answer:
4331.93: 4.23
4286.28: 4.25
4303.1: 3.73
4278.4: 4.7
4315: 3.88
